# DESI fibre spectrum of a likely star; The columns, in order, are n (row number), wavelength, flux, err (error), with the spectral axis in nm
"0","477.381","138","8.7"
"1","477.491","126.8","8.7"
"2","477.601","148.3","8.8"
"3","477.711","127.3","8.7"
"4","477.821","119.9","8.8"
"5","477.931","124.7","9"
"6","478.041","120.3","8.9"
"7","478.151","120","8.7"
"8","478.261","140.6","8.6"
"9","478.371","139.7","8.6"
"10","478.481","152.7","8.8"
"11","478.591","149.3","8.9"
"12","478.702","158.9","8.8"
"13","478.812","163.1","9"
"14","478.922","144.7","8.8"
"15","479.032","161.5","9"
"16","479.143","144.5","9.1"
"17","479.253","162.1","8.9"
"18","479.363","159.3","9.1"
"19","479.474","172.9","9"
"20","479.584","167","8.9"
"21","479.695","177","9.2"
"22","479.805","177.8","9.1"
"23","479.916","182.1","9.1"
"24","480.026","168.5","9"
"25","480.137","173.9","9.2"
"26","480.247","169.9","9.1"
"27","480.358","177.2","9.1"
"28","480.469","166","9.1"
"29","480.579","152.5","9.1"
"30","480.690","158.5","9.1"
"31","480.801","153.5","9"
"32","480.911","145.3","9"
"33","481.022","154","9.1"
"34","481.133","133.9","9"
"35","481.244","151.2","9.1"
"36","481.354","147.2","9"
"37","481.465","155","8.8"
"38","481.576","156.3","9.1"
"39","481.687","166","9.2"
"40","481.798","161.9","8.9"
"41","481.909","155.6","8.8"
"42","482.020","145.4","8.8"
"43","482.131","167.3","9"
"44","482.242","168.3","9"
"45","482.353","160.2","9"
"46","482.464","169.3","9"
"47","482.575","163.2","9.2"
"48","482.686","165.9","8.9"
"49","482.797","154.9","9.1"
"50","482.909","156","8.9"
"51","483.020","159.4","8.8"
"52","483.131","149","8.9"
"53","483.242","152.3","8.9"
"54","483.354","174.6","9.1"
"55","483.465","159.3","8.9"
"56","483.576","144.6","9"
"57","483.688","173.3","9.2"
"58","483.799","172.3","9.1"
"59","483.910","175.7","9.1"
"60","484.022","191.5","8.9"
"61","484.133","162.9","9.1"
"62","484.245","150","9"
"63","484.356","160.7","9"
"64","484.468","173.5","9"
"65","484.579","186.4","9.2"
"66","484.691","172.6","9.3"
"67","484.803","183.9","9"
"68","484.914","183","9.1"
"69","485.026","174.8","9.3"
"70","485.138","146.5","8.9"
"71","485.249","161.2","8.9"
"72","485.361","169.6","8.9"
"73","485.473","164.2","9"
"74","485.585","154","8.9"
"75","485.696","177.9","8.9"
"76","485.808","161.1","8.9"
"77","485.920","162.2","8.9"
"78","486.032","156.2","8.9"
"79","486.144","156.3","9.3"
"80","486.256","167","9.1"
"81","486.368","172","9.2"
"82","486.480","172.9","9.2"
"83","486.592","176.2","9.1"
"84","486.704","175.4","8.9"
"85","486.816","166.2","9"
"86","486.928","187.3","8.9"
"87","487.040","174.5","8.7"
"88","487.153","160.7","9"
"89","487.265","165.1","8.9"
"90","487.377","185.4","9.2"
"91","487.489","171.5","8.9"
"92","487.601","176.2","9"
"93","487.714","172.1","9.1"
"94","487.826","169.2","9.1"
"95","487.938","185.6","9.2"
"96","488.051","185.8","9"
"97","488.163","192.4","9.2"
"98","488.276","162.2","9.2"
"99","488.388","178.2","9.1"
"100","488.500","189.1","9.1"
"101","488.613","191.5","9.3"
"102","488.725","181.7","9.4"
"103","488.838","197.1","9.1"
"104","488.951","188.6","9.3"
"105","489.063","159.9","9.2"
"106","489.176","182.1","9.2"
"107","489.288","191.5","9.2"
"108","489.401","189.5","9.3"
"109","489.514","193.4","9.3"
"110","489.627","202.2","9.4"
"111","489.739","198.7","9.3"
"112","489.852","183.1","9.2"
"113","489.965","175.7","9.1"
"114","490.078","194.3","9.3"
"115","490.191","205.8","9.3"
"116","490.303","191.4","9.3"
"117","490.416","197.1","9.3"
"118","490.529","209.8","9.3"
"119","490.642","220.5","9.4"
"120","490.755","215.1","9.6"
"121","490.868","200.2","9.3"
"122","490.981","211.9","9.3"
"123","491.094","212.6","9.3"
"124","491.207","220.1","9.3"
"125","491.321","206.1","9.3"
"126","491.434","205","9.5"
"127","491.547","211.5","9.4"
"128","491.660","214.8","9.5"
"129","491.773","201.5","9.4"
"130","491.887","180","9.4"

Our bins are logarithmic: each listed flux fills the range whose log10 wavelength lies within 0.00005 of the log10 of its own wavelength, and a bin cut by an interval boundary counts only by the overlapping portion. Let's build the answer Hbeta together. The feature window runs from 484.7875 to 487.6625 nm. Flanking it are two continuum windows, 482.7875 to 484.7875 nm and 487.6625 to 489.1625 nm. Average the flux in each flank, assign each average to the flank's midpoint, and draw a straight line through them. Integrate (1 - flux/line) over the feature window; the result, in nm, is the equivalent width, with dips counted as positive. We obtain 0.08 nm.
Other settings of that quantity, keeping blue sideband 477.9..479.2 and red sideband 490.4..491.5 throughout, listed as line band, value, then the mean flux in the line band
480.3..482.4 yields 0.028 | 157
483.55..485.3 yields 0.052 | 170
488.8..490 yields 0.086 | 187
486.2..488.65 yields 0.195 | 176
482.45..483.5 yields 0.046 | 160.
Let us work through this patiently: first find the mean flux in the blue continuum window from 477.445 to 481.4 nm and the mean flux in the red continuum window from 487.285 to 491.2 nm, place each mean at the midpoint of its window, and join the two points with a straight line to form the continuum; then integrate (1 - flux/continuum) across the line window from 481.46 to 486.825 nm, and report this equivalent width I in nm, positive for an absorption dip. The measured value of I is 0.18 nm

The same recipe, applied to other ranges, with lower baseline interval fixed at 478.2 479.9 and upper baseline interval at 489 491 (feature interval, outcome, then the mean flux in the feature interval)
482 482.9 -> 0.041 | 162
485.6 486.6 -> 0.090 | 166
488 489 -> 0.027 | 185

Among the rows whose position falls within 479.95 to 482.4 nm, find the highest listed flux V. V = 177.2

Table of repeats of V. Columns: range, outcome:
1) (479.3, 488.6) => 192.4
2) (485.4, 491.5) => 220.5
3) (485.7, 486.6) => 176.2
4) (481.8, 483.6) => 174.6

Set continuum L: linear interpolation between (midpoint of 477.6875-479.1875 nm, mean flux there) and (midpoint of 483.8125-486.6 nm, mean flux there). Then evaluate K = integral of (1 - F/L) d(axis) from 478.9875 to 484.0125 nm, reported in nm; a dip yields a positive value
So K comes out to -0.283 nm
